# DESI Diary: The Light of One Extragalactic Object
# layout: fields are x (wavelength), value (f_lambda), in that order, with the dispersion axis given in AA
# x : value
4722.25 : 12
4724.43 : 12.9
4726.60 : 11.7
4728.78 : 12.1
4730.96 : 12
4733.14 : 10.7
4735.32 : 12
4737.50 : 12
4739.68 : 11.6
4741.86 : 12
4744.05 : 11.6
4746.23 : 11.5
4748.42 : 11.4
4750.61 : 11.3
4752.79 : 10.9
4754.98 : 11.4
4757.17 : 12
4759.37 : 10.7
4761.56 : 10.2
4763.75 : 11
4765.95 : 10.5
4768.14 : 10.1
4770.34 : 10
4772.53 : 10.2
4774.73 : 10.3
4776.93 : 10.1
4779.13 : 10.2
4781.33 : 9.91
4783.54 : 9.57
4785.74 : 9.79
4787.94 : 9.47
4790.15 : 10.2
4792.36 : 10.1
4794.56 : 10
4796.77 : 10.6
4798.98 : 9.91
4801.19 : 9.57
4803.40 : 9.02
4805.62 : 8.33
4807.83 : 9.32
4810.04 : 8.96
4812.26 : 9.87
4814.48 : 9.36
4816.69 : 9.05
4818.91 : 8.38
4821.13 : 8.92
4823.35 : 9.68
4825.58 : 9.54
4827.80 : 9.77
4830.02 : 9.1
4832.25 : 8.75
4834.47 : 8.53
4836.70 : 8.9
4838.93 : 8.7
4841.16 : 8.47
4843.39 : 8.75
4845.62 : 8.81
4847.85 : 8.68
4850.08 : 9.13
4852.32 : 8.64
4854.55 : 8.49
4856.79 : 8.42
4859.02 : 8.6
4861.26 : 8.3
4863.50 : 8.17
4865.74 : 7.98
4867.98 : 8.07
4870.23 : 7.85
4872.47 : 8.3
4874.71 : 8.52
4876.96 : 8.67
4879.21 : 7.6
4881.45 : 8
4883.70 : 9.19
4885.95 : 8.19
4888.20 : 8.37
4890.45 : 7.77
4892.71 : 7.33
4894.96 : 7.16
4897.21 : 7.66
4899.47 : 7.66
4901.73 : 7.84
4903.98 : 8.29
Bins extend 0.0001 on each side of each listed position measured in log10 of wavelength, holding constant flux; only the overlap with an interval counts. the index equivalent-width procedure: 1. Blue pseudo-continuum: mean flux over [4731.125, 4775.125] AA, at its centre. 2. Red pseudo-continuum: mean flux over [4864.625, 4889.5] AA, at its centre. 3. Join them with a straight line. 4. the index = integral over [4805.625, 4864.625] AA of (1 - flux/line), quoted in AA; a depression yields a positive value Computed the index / 2.1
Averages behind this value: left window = 11.1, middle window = 8.88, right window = 8.25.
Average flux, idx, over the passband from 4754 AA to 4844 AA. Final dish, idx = 9.69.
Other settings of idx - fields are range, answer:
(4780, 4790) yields 9.74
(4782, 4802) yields 9.92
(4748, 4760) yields 11.3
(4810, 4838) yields 9.14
